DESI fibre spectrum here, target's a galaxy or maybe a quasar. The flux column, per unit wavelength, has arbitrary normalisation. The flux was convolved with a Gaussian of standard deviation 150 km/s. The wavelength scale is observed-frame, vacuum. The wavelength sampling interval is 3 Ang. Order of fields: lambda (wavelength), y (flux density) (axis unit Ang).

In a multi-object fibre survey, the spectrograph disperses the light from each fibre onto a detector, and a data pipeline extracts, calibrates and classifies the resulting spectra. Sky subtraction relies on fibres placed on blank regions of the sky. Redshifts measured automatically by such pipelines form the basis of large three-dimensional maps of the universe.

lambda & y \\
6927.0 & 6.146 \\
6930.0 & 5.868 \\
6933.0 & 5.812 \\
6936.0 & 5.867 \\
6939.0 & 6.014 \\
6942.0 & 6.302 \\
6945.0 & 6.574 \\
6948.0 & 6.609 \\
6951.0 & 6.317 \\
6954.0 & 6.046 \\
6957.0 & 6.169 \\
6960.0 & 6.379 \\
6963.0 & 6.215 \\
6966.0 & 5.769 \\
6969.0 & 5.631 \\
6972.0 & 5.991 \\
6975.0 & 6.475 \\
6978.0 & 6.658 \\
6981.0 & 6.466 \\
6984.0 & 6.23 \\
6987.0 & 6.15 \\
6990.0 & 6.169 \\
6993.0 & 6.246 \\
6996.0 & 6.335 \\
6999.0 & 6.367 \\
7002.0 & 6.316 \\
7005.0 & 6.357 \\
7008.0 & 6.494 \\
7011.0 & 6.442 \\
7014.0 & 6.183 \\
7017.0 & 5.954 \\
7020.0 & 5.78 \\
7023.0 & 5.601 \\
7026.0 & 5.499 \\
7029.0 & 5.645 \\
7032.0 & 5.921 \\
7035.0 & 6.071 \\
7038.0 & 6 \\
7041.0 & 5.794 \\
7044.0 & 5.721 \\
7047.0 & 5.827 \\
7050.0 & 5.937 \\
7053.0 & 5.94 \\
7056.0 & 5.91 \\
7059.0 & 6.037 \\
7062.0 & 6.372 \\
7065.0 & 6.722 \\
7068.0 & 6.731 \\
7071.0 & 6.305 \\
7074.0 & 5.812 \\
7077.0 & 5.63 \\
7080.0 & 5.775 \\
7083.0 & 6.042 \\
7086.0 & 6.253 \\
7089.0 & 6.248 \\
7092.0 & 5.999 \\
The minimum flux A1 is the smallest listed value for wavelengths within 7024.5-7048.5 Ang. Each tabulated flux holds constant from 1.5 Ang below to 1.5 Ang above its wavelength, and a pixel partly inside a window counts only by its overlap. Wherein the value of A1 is 5.499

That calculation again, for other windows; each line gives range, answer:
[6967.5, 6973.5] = 5.631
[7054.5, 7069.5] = 5.91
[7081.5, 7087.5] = 6.042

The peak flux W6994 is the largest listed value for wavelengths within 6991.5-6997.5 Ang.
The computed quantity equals 6.335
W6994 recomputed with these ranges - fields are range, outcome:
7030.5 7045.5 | 6.071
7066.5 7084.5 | 6.731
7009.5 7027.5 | 6.442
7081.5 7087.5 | 6.253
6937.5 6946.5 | 6.574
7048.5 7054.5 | 5.94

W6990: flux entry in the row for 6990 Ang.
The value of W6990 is 6.169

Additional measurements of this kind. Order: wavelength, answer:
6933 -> 5.812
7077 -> 5.63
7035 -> 6.071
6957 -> 6.169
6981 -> 6.466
